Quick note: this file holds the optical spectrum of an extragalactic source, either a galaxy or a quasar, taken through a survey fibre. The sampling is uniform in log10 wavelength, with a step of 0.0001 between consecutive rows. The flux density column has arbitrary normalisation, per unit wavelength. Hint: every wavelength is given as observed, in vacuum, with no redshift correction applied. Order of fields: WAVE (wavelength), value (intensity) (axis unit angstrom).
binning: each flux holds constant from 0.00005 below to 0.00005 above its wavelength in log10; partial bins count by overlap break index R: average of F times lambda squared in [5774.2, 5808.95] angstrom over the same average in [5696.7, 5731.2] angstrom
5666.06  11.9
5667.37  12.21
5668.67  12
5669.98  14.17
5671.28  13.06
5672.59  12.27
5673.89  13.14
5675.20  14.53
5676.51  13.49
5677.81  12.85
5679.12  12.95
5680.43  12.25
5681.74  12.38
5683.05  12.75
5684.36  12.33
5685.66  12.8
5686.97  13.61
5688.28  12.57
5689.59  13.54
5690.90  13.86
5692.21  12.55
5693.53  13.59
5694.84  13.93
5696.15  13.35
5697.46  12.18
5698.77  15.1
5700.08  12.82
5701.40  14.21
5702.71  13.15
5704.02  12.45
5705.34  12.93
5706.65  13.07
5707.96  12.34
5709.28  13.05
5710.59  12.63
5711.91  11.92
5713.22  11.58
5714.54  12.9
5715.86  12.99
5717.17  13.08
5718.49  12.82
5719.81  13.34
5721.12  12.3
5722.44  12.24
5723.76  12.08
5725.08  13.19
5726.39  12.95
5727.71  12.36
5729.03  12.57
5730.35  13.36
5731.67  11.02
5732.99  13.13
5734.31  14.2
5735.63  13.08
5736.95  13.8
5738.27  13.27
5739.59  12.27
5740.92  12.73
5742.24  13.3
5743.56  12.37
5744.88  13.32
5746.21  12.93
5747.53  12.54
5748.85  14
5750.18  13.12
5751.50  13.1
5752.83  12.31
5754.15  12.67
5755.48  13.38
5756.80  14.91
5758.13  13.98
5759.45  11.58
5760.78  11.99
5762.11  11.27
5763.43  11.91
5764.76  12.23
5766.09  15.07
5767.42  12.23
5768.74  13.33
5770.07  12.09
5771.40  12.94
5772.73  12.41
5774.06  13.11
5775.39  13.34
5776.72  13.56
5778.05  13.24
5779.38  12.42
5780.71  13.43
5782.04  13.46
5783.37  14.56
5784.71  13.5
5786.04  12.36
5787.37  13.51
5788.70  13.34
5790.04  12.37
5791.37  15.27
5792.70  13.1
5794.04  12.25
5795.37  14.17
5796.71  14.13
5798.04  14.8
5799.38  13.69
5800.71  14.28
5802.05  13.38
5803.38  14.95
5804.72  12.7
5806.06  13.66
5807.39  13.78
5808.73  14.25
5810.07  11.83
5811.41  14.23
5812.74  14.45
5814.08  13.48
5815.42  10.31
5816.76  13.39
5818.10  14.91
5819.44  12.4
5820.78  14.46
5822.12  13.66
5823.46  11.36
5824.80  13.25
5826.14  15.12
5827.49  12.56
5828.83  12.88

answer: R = 1.1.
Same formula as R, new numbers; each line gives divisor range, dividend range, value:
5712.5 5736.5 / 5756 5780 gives 1.03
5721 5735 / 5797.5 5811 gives 1.11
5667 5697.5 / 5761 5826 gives 1.06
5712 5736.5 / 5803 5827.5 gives 1.09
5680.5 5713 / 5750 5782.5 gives 1.02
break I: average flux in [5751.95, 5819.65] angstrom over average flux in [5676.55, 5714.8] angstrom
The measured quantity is 1.02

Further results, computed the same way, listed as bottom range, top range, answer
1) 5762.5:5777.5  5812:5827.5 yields 1.03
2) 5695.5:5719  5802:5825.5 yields 1.03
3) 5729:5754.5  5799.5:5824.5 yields 1.04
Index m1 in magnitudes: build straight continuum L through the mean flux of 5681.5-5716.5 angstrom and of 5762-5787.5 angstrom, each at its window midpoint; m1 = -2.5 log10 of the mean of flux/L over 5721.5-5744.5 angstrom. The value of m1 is 0.02 mag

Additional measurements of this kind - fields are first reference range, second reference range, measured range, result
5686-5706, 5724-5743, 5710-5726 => 0.04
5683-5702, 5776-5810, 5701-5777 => 0.05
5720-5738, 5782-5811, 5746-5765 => 0.03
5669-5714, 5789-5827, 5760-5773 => 0.07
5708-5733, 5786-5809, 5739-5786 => 0.02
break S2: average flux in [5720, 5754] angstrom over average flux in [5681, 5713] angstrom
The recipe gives 1.0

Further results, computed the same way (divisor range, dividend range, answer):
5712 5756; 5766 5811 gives 1.04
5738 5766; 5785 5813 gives 1.06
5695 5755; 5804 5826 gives 1.03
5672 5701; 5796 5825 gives 1.03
